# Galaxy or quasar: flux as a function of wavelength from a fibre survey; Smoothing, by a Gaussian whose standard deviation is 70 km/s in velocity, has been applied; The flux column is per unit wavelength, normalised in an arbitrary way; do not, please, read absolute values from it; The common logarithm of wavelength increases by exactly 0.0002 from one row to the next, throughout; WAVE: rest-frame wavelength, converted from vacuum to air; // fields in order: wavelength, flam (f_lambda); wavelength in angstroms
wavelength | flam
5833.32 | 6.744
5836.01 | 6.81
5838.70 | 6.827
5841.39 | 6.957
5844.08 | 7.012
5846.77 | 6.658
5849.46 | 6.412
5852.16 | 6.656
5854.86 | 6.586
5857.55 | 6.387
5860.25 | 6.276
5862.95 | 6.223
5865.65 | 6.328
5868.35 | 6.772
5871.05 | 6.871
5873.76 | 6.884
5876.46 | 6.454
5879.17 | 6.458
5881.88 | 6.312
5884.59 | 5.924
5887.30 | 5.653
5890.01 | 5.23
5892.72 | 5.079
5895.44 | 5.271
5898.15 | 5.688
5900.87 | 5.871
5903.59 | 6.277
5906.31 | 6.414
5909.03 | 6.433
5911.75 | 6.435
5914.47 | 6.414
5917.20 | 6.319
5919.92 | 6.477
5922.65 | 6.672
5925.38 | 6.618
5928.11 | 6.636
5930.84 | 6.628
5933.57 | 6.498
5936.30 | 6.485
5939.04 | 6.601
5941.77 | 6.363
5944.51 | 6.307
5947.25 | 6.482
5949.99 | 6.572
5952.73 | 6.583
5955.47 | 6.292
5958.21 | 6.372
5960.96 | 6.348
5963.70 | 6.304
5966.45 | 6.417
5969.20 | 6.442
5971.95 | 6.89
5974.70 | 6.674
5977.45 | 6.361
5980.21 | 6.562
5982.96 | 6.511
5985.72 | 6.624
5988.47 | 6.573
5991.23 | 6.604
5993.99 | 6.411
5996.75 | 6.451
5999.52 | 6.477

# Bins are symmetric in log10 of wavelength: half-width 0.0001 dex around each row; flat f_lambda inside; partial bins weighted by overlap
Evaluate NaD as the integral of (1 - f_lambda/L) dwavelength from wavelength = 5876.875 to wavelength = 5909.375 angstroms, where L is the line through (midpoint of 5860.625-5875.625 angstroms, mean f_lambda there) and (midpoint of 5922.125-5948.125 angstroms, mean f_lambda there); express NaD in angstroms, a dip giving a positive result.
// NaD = 3.4 angstroms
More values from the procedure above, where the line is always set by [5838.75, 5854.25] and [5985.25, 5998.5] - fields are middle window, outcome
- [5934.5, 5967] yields 0.8 angstroms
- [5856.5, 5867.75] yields 0.6 angstroms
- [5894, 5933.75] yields 2.0 angstroms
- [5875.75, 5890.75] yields 1.5 angstroms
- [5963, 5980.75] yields 0.1 angstroms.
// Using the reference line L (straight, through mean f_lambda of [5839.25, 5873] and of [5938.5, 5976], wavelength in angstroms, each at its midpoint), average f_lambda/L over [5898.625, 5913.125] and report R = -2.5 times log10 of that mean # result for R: 0.049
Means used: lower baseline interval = 6.61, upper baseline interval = 6.47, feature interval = 6.25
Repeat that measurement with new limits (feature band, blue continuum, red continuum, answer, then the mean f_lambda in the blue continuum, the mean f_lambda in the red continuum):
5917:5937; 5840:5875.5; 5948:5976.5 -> -0.004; 6.62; 6.49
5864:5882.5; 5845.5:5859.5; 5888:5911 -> -0.065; 6.53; 5.8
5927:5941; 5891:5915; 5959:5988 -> -0.061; 5.96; 6.51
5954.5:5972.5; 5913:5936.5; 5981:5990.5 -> 0.023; 6.53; 6.58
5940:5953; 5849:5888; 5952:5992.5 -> 0.005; 6.42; 6.5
